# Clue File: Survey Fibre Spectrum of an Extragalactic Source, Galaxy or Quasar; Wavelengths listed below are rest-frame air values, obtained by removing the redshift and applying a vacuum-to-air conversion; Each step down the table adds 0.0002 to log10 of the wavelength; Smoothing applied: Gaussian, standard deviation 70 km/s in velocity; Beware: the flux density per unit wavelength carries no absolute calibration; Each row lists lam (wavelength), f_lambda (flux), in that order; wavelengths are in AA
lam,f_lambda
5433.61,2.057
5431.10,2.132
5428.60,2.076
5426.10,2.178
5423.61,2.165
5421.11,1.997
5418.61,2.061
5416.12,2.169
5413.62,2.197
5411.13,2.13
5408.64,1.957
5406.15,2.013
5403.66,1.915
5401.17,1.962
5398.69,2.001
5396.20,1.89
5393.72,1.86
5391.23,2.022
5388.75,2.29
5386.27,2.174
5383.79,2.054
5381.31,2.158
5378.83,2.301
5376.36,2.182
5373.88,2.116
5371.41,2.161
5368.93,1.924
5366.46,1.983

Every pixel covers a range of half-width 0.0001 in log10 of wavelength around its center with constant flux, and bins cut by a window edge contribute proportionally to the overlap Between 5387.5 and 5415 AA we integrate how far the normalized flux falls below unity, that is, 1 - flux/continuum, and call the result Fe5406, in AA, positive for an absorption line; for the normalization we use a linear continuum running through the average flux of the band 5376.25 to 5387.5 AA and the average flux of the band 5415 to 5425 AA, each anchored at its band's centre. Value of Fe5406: 1.46 AA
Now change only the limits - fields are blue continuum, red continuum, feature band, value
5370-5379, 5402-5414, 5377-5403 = 0.5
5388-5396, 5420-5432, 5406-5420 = -0.1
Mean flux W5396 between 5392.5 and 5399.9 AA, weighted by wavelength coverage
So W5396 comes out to 1.92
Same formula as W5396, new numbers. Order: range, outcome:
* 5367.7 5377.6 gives 2.1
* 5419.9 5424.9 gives 2.08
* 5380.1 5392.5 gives 2.14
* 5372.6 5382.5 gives 2.19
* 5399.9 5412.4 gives 2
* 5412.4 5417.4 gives 2.18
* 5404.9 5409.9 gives 1.99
